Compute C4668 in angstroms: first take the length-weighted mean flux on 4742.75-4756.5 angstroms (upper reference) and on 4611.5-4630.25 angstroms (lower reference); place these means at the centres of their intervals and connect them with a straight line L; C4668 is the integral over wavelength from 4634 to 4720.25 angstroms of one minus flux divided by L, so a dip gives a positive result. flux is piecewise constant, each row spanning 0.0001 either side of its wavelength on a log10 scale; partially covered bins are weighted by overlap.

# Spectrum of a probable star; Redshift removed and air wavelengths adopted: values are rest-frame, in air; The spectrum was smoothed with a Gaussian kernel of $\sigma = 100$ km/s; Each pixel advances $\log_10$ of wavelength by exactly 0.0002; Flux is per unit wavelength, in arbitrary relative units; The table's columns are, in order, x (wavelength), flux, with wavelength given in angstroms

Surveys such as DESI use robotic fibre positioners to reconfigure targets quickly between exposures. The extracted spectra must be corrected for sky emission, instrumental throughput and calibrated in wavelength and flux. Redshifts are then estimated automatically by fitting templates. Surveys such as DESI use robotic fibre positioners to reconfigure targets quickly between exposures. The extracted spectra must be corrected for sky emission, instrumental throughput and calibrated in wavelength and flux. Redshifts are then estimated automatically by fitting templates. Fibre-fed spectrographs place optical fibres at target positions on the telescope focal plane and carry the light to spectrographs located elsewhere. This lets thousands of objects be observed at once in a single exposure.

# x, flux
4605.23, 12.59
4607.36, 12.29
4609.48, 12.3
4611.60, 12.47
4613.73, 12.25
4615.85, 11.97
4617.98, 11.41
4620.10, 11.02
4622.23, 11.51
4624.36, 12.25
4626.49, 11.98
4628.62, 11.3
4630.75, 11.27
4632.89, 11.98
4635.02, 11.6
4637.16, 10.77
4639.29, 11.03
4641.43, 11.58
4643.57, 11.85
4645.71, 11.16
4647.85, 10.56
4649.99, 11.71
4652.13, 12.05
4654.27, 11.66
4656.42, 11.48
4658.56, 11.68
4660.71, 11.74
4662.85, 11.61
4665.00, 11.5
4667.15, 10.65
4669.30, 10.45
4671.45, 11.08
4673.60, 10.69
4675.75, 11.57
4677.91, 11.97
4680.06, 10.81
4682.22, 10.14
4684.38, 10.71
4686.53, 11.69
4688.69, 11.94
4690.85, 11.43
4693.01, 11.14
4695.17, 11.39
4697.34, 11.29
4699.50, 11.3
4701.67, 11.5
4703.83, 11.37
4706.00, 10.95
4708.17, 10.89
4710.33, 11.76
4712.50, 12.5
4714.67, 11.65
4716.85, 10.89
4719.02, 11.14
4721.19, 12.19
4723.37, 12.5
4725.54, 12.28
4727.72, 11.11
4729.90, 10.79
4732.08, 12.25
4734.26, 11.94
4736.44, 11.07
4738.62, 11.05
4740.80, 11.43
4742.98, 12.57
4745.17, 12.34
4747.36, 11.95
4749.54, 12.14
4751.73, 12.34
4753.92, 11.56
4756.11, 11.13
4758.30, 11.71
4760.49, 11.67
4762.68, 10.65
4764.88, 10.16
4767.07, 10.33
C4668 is 3.9 angstroms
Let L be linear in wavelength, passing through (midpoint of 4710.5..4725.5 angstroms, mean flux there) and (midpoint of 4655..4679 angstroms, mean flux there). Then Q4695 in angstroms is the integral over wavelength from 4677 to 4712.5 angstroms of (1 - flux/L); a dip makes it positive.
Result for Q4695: 0.9 angstroms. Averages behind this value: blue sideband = 11.3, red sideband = 11.8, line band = 11.3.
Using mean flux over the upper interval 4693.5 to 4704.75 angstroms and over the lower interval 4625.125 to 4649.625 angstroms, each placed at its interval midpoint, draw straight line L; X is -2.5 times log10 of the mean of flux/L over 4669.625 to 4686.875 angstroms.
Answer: 0.03 mag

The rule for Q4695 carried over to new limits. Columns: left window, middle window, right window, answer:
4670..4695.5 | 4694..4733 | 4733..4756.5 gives -0.1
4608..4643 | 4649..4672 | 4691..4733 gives 0.4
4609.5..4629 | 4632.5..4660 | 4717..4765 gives 0.8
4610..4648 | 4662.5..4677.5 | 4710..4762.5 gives 0.7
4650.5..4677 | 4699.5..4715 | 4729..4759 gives 0.1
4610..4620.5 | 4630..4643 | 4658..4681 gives 0.3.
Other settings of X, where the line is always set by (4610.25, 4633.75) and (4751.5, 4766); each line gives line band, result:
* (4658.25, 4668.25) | 0.02 mag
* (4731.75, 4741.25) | -0.02 mag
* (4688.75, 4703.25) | 0.01 mag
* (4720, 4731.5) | -0.04 mag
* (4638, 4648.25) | 0.04 mag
